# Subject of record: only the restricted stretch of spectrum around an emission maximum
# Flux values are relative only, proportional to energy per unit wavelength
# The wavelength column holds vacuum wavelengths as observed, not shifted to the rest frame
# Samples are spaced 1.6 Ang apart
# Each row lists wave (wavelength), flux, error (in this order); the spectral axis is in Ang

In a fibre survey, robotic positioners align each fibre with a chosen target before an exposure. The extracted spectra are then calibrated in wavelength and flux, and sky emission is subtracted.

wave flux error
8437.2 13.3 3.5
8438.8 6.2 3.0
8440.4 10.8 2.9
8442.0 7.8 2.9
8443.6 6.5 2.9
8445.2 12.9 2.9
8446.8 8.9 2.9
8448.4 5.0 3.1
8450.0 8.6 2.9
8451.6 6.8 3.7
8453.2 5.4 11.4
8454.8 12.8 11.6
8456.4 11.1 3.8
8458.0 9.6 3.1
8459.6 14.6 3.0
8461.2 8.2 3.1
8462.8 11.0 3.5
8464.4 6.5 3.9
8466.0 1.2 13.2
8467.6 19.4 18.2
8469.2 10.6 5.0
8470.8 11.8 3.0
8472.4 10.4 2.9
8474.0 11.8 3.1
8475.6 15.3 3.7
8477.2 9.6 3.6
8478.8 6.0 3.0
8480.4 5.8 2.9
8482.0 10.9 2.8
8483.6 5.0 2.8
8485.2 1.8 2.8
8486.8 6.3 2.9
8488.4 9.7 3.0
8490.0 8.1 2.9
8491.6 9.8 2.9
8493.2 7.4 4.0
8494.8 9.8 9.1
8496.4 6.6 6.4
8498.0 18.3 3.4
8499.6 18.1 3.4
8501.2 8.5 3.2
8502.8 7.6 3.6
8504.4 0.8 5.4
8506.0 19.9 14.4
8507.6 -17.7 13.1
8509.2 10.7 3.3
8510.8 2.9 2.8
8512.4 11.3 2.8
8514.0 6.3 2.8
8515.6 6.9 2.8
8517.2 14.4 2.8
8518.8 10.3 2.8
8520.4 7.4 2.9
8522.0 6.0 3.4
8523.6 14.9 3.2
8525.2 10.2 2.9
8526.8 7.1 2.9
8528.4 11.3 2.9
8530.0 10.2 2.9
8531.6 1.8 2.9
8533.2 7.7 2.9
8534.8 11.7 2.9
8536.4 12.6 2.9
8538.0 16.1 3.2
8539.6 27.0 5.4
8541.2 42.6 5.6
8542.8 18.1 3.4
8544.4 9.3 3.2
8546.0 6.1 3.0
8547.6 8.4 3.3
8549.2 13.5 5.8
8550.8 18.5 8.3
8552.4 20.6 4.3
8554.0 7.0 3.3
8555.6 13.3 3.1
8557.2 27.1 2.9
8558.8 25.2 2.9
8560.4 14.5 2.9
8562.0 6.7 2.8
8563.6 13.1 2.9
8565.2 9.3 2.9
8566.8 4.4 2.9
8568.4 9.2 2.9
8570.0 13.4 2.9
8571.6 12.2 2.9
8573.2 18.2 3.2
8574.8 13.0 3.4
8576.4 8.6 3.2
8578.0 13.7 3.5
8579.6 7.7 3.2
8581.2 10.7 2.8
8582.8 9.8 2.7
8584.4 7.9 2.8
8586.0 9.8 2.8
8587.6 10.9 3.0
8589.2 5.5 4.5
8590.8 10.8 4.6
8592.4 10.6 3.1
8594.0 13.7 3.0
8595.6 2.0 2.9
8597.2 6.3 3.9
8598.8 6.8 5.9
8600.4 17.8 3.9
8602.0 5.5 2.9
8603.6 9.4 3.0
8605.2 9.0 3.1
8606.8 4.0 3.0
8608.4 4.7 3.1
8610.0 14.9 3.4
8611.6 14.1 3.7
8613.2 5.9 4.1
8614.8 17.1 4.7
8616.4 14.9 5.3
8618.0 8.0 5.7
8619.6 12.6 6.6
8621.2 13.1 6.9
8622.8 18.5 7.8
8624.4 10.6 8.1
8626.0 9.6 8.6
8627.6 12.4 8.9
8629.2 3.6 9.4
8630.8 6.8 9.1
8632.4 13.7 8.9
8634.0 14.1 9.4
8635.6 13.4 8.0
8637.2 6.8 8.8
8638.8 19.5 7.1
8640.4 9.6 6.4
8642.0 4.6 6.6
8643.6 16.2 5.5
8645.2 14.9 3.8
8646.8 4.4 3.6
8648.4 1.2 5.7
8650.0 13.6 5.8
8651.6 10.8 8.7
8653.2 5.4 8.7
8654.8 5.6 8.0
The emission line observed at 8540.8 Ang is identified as [S II] 6716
